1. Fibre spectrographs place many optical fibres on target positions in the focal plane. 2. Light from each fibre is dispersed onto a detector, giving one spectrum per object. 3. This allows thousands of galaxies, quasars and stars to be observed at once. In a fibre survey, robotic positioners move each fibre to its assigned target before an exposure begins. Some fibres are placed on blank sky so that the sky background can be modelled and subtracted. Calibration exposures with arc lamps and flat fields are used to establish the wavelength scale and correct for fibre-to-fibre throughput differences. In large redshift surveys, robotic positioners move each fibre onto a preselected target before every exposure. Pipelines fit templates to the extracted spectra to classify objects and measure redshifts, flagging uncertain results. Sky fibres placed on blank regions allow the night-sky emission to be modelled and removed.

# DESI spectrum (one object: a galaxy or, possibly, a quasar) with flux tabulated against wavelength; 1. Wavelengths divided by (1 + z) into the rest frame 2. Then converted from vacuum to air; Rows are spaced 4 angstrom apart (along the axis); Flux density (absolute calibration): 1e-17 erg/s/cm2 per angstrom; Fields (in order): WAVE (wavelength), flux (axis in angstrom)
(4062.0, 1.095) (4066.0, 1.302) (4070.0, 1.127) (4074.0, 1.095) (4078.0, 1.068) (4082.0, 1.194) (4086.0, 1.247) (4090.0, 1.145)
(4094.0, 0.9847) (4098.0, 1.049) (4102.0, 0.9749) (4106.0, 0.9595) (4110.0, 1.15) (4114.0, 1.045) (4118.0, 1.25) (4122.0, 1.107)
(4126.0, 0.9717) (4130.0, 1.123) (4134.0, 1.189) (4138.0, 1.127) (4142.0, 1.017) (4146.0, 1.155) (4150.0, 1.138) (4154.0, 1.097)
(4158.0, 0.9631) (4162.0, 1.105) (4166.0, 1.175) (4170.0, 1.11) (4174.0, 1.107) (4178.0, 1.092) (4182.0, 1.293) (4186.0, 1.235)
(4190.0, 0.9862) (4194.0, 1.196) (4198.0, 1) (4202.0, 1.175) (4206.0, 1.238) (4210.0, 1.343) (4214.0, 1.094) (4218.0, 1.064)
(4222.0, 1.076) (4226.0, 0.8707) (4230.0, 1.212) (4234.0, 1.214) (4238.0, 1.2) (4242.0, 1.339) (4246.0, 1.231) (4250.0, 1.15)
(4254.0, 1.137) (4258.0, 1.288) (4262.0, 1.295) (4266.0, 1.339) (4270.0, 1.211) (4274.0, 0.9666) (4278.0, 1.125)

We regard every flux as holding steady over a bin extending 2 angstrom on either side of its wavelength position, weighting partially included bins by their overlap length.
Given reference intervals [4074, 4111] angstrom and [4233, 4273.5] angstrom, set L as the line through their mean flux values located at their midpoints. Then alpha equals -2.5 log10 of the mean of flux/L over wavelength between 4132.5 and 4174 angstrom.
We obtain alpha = 0.03 mag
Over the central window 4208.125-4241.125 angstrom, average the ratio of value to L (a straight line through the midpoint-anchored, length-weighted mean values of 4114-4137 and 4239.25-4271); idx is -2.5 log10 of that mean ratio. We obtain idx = 0.07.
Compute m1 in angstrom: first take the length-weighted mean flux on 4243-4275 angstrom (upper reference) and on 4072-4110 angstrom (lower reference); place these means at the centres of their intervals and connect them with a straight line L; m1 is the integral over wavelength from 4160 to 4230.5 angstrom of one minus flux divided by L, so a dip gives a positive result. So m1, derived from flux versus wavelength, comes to 2.0 angstrom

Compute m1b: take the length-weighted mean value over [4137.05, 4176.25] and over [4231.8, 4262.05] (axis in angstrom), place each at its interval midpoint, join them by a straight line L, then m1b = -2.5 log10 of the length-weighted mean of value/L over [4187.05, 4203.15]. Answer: 0.058 mag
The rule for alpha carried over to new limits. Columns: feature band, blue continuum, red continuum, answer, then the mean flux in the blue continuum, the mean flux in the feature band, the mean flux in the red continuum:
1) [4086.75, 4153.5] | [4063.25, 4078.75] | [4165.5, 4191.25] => 0.06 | 1.15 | 1.09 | 1.15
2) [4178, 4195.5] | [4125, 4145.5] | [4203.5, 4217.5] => 0.00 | 1.1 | 1.17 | 1.21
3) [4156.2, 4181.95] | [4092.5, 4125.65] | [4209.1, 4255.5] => 0.00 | 1.06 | 1.11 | 1.16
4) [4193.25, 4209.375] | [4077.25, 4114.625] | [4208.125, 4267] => 0.00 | 1.08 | 1.17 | 1.19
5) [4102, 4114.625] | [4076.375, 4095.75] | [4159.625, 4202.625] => 0.09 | 1.13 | 1.04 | 1.13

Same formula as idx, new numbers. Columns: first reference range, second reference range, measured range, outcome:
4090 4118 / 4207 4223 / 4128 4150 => -0.04 mag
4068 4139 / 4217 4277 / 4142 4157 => 0.02 mag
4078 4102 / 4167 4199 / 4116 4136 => -0.01 mag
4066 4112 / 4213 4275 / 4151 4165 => 0.06 mag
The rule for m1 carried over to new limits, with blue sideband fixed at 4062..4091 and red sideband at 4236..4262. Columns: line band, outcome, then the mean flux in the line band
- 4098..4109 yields 1.6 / 0.999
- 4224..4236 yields 1.2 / 1.1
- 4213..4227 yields 2.1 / 1.03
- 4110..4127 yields 1.0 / 1.11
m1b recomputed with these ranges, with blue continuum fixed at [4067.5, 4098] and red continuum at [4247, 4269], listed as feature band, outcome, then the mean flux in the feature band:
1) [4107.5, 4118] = 0.02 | 1.12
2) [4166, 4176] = 0.06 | 1.12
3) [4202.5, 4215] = -0.02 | 1.23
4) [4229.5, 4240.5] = 0.01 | 1.21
